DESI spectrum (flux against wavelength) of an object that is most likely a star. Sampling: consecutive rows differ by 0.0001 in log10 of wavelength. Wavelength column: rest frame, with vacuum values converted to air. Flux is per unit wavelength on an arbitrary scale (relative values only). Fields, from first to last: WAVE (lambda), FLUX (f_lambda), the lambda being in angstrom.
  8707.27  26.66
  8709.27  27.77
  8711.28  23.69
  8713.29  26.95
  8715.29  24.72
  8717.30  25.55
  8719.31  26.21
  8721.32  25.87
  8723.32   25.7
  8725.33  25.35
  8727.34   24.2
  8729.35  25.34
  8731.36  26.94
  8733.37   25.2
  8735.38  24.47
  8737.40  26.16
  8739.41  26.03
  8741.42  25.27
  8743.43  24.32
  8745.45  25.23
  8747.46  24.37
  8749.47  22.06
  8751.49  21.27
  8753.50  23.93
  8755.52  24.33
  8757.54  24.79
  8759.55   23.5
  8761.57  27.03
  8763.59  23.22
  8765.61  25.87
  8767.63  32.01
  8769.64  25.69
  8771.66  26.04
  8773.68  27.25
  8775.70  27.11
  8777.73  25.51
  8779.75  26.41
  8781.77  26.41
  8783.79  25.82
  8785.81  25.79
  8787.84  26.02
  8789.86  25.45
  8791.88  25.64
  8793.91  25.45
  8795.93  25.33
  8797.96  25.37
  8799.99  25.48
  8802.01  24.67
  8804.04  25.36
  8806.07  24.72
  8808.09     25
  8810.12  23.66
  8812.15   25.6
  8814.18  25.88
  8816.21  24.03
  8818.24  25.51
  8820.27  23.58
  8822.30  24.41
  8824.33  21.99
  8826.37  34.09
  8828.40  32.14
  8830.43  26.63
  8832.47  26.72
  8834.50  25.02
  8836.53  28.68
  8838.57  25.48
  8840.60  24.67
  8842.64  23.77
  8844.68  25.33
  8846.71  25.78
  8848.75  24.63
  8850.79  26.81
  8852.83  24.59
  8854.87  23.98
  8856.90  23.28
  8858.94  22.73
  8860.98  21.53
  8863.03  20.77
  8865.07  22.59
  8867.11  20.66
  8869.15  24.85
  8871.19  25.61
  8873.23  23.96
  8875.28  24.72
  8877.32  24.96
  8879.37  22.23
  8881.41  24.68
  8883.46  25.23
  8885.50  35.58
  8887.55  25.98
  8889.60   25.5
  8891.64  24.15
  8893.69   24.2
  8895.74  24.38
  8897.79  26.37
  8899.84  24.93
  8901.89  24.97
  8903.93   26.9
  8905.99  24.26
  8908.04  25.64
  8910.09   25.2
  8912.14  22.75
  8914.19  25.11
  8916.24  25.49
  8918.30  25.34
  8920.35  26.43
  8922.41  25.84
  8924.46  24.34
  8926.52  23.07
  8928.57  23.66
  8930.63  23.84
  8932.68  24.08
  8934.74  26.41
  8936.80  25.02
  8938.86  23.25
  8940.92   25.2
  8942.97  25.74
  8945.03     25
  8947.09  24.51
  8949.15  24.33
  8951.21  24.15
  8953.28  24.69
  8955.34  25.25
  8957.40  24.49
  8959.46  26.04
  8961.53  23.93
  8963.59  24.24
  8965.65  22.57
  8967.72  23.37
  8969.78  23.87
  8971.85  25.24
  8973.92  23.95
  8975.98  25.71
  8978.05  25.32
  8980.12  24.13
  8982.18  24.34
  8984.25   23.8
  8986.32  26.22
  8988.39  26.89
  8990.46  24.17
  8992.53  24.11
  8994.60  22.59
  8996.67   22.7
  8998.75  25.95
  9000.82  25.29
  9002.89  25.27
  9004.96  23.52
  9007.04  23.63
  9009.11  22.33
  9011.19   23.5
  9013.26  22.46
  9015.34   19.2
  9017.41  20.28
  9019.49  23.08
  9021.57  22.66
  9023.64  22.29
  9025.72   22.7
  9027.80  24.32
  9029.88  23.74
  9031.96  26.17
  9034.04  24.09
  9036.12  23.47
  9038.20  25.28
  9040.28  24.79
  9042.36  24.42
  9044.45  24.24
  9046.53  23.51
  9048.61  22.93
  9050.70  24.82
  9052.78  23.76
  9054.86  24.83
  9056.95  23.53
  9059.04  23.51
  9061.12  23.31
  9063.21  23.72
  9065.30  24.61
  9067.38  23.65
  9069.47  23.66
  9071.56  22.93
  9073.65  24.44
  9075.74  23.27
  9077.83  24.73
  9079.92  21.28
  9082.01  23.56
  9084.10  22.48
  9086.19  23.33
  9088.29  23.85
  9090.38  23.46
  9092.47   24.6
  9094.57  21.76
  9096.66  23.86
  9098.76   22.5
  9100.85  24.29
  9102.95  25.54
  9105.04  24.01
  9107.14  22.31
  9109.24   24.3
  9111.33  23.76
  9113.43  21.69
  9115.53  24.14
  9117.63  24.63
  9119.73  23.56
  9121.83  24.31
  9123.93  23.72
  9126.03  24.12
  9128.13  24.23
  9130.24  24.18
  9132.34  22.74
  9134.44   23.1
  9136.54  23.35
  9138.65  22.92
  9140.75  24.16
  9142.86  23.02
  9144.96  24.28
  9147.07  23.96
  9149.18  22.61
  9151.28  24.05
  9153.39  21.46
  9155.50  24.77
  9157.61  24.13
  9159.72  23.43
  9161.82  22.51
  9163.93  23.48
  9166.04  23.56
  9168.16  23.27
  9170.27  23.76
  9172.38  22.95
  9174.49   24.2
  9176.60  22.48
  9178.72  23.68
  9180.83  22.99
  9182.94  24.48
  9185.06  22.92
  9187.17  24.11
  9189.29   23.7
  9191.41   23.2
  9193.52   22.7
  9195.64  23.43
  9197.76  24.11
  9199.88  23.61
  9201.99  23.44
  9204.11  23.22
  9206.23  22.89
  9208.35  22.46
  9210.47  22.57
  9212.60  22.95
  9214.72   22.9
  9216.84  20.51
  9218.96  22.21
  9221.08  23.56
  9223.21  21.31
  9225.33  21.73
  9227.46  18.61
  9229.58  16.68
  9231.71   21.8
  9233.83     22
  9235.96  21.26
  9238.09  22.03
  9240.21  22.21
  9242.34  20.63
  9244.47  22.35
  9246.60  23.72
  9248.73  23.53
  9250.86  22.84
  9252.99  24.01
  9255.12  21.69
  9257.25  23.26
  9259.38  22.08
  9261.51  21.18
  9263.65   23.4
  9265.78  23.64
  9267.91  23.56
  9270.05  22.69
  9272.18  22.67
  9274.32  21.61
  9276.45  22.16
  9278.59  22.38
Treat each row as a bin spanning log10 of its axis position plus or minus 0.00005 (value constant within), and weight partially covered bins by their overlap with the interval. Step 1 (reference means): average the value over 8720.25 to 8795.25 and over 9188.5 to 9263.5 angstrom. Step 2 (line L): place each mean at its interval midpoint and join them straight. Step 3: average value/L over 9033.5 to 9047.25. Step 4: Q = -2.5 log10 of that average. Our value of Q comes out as -0.03 mag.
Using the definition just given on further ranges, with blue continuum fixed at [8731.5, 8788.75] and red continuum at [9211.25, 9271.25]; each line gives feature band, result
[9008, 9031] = 0.06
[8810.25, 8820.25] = 0.00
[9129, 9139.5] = -0.02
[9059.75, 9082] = -0.01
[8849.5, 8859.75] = 0.02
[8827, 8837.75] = -0.13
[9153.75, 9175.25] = -0.04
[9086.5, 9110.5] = -0.03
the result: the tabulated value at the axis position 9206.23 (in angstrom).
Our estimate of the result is 22.89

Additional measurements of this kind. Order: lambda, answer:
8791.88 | 25.64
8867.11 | 20.66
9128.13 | 24.23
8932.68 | 24.08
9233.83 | 22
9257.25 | 23.26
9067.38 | 23.65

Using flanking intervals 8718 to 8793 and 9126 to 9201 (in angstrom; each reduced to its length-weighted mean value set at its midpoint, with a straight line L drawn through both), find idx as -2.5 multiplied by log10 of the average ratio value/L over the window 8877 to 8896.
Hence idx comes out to -0.04 mag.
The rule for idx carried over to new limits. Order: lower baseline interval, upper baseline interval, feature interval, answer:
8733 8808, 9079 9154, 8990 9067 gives 0.01 mag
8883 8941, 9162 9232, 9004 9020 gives 0.10 mag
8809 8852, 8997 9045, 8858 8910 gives 0.02 mag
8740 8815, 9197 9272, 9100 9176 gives -0.03 mag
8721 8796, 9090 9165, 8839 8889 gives 0.02 mag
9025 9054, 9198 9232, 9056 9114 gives 0.00 mag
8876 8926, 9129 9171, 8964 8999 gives 0.02 mag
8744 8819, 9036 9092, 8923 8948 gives 0.00 mag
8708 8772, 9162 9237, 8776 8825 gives -0.01 mag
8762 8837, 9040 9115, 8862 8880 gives 0.09 mag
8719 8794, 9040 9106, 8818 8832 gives -0.08 mag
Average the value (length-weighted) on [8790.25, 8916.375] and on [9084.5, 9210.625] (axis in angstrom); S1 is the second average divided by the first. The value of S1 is 0.9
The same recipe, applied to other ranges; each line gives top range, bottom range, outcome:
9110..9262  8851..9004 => 0.93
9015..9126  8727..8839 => 0.92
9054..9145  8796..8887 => 0.94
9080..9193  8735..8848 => 0.92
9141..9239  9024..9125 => 0.96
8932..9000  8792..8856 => 0.96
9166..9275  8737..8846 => 0.88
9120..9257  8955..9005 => 0.93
